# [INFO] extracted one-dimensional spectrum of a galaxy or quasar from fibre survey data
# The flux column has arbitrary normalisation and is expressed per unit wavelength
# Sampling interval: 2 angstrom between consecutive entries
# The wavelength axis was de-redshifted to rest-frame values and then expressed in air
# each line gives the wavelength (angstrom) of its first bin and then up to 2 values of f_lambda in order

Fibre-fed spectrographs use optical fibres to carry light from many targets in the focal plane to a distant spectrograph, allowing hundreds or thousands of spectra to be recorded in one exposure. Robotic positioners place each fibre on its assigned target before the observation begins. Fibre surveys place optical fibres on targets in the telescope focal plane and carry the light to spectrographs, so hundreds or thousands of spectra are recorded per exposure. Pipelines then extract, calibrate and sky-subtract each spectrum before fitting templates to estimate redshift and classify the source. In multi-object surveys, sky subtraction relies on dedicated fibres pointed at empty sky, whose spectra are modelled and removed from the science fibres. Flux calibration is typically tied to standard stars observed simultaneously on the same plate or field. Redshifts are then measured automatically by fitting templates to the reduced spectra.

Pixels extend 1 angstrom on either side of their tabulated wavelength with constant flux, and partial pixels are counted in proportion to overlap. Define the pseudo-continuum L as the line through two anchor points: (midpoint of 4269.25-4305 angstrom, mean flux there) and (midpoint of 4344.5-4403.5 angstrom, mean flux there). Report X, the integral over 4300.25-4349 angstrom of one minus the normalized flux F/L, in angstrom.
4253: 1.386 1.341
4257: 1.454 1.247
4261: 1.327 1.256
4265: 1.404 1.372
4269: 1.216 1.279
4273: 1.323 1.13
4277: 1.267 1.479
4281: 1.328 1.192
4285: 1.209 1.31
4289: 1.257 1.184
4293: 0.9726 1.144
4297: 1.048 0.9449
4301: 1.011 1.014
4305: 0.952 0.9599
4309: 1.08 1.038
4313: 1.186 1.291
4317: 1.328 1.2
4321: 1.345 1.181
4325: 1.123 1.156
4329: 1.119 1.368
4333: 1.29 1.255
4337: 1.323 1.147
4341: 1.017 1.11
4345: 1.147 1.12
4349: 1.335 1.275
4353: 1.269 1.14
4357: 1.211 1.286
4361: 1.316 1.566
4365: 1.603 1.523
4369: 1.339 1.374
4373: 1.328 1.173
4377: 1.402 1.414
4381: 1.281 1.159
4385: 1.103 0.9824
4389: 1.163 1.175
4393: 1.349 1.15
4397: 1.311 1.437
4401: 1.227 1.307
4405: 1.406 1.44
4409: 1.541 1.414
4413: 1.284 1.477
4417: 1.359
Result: 2.5 angstrom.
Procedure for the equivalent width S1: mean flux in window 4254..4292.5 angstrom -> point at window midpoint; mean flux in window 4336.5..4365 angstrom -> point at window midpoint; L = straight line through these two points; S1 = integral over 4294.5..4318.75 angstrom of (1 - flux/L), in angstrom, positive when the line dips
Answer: 3.5 angstrom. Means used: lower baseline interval 1.29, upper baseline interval 1.24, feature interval 1.09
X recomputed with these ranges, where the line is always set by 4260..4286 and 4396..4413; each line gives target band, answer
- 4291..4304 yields 2.71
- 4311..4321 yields 0.61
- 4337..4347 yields 1.56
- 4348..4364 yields 0.56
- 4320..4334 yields 1.07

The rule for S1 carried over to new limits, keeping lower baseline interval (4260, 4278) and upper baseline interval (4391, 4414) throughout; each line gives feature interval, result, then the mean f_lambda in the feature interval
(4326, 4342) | 1.27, 1.21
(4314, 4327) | 0.70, 1.24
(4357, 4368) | -0.91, 1.44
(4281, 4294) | 0.96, 1.2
